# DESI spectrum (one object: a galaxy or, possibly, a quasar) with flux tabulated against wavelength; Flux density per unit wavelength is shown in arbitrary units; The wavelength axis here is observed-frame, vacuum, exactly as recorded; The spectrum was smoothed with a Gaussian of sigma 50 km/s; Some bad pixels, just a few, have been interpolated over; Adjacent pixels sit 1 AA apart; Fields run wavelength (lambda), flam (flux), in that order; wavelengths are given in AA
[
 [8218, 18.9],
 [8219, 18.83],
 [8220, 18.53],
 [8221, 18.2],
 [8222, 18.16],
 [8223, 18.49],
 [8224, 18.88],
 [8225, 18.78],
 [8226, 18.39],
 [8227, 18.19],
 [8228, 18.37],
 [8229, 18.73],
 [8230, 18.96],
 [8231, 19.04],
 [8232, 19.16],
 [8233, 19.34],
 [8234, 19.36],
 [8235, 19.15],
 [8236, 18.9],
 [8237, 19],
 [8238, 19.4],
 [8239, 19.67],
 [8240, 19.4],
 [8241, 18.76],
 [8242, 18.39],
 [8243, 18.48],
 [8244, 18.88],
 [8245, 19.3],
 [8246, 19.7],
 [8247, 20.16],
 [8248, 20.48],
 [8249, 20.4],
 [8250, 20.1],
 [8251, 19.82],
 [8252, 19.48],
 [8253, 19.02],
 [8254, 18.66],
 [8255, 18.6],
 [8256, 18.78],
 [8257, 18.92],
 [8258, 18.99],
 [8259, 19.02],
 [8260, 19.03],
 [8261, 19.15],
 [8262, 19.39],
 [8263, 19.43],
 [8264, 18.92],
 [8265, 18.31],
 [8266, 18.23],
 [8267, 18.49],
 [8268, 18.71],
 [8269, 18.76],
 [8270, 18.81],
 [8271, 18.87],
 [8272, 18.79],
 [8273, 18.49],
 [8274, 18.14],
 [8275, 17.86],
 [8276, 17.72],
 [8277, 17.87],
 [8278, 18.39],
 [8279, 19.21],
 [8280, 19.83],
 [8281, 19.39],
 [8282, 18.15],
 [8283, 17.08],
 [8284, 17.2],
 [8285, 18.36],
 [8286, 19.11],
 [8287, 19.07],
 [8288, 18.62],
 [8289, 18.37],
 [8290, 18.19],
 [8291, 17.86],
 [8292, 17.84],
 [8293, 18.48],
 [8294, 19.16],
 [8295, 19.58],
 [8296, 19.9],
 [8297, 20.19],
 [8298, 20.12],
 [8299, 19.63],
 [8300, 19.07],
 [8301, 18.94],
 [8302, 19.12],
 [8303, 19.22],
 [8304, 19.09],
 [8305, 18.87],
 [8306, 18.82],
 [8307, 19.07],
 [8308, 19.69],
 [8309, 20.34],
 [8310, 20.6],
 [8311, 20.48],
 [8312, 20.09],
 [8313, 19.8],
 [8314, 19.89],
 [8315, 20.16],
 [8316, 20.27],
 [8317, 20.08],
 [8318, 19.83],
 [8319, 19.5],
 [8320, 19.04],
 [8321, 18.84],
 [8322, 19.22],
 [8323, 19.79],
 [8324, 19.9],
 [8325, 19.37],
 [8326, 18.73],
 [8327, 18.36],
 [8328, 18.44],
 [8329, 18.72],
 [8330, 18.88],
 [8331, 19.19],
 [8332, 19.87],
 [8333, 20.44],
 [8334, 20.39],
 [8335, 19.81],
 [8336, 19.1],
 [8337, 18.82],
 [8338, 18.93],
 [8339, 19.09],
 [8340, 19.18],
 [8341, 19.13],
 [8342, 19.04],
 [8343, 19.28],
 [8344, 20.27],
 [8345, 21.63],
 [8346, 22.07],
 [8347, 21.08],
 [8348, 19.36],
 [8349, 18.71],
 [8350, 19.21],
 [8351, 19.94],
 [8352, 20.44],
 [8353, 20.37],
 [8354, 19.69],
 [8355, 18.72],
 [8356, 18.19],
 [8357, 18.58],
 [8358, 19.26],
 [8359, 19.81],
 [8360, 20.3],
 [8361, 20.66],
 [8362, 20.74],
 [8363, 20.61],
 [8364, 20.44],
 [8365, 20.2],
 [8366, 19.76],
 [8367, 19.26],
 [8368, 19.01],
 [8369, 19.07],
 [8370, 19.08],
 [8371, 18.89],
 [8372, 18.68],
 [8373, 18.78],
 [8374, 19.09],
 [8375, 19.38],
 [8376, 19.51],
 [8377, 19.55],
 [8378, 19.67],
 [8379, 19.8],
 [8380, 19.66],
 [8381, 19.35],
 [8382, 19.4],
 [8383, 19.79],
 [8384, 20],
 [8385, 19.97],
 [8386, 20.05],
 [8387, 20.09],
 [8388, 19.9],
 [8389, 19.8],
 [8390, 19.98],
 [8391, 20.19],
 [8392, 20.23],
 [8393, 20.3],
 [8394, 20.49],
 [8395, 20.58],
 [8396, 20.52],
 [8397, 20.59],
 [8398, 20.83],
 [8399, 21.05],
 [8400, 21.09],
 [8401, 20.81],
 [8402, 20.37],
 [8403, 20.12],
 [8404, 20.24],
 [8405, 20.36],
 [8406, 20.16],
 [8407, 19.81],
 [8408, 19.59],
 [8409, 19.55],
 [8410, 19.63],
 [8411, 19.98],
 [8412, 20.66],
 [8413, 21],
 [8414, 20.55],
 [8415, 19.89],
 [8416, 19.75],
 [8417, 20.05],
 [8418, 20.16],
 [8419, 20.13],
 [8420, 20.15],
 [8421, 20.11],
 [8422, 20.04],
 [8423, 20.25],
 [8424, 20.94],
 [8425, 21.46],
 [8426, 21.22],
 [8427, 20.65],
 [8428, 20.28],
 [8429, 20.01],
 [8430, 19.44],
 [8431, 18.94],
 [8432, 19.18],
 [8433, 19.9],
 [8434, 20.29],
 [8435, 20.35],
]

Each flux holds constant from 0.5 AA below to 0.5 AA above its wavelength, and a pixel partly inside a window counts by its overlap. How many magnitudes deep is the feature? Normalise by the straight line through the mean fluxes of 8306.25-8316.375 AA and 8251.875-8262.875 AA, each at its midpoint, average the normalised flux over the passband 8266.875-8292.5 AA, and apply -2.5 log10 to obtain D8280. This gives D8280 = 0.06 mag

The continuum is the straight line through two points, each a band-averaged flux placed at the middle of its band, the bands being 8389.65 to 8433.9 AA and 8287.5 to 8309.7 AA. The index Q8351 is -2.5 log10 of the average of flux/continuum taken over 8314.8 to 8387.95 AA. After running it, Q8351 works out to 0.00 mag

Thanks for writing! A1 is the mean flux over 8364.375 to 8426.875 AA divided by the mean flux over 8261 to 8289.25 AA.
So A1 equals 1.08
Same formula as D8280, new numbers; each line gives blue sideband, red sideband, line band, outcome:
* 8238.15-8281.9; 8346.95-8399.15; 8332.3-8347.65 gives -0.02 mag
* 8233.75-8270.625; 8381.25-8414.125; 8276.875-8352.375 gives 0.02 mag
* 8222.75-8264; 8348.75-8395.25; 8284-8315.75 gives 0.01 mag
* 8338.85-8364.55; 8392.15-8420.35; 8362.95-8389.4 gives 0.03 mag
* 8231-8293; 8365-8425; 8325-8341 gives 0.01 mag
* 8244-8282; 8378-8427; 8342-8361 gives 0.00 mag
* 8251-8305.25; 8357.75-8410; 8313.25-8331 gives 0.00 mag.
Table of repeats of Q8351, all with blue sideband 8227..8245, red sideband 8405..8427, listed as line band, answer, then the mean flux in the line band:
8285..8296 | 0.040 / 18.7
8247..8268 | -0.002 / 19.2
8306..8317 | -0.026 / 20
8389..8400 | -0.020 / 20.5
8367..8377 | 0.048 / 19.1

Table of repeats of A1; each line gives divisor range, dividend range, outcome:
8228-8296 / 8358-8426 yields 1.06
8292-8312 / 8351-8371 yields 1.01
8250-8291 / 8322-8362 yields 1.05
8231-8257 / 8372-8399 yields 1.03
